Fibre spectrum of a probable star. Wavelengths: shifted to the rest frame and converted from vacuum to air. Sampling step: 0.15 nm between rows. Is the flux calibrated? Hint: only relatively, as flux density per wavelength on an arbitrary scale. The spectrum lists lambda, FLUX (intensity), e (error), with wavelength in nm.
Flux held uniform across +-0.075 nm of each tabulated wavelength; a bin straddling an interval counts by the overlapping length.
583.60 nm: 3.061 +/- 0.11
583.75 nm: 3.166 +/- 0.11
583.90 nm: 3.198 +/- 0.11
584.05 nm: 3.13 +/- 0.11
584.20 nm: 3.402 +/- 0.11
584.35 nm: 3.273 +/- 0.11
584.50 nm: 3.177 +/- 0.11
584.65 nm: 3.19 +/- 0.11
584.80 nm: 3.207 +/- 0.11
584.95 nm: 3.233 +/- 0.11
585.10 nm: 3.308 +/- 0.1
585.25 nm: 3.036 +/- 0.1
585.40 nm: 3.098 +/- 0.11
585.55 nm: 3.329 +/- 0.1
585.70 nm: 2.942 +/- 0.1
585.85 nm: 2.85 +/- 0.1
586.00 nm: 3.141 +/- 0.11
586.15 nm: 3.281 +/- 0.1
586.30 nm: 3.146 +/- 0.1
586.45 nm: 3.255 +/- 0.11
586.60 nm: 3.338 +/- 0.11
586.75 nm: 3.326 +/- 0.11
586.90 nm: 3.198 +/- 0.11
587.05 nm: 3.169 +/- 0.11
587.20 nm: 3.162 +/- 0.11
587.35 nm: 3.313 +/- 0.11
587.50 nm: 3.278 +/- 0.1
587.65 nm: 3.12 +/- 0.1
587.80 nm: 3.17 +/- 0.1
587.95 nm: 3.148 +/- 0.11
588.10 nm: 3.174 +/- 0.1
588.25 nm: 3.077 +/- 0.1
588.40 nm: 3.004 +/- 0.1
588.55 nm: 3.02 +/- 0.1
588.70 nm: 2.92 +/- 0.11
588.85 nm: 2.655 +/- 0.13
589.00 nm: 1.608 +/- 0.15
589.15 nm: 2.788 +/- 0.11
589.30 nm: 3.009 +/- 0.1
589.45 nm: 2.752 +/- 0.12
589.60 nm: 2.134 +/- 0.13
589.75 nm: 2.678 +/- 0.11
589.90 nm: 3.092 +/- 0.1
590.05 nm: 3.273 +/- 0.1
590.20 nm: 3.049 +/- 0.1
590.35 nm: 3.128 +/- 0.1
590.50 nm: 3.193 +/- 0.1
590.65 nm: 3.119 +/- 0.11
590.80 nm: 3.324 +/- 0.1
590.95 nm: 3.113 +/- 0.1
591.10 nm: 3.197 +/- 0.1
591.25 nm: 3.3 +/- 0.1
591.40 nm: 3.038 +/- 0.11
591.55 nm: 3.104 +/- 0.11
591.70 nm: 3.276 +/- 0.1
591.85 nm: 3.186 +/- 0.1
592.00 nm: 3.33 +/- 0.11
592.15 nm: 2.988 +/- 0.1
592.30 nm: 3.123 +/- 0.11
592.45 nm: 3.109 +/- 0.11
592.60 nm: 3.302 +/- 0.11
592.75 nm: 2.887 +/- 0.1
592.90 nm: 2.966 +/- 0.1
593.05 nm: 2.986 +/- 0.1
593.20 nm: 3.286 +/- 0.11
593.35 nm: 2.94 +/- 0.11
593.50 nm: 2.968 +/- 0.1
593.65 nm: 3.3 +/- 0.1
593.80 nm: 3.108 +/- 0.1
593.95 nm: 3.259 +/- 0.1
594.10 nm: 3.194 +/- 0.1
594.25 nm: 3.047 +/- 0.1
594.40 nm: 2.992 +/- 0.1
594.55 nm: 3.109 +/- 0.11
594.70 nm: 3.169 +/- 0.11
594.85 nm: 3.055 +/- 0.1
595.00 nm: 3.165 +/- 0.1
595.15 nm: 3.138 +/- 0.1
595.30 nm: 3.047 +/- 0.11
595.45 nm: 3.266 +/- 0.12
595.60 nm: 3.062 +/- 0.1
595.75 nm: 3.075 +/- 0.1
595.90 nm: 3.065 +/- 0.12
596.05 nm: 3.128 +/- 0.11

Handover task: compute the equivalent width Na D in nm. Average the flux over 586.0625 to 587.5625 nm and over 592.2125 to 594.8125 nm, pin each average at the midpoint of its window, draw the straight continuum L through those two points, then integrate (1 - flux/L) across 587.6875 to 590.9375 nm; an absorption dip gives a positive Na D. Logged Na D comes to 0.27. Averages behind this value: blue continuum 3.25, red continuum 3.1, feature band 2.93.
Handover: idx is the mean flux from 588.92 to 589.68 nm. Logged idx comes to 2.46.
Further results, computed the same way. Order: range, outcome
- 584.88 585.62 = 3.2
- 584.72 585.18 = 3.25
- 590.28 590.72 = 3.15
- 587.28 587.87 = 3.22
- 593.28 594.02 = 3.12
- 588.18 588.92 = 2.94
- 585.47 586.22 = 3.11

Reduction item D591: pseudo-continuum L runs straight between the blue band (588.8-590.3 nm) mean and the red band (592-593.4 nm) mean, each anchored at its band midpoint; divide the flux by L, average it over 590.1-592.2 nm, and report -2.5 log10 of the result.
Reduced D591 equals -0.10 mag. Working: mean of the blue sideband 2.71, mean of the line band 3.17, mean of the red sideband 3.08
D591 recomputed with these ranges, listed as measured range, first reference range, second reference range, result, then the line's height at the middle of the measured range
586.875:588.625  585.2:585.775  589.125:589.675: -0.11 mag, 2.85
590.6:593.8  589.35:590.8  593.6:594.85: -0.03 mag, 3.05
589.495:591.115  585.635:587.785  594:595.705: 0.05 mag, 3.15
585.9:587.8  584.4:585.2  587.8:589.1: -0.07 mag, 3.01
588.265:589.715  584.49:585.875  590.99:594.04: 0.17 mag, 3.14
